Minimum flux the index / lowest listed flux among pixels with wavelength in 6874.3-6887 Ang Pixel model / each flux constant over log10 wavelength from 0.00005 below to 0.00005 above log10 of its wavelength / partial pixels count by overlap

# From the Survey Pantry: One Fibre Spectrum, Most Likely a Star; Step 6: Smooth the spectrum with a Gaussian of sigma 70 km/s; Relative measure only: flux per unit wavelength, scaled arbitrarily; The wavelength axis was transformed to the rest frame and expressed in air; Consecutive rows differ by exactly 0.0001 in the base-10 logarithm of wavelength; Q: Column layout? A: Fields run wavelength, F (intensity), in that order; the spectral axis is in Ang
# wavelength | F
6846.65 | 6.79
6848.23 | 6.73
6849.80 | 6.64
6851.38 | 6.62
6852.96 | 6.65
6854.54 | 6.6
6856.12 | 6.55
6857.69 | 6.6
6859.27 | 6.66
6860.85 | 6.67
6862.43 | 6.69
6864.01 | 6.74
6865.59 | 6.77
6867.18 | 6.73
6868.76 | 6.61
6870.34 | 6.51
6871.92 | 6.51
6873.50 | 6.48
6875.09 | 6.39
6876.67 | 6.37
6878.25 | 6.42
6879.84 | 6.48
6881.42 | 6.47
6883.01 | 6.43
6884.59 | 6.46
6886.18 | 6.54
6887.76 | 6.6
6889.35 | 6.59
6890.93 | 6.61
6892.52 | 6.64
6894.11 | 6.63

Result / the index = 6.37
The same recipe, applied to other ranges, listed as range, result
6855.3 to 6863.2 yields 6.55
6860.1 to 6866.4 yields 6.67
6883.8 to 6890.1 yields 6.46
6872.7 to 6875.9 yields 6.39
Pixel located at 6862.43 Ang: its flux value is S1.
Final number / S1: 6.69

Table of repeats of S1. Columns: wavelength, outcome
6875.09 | 6.39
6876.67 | 6.37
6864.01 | 6.74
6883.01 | 6.43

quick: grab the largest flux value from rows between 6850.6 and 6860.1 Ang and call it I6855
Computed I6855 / 6.66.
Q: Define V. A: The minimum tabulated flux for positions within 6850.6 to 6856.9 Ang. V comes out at 6.55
